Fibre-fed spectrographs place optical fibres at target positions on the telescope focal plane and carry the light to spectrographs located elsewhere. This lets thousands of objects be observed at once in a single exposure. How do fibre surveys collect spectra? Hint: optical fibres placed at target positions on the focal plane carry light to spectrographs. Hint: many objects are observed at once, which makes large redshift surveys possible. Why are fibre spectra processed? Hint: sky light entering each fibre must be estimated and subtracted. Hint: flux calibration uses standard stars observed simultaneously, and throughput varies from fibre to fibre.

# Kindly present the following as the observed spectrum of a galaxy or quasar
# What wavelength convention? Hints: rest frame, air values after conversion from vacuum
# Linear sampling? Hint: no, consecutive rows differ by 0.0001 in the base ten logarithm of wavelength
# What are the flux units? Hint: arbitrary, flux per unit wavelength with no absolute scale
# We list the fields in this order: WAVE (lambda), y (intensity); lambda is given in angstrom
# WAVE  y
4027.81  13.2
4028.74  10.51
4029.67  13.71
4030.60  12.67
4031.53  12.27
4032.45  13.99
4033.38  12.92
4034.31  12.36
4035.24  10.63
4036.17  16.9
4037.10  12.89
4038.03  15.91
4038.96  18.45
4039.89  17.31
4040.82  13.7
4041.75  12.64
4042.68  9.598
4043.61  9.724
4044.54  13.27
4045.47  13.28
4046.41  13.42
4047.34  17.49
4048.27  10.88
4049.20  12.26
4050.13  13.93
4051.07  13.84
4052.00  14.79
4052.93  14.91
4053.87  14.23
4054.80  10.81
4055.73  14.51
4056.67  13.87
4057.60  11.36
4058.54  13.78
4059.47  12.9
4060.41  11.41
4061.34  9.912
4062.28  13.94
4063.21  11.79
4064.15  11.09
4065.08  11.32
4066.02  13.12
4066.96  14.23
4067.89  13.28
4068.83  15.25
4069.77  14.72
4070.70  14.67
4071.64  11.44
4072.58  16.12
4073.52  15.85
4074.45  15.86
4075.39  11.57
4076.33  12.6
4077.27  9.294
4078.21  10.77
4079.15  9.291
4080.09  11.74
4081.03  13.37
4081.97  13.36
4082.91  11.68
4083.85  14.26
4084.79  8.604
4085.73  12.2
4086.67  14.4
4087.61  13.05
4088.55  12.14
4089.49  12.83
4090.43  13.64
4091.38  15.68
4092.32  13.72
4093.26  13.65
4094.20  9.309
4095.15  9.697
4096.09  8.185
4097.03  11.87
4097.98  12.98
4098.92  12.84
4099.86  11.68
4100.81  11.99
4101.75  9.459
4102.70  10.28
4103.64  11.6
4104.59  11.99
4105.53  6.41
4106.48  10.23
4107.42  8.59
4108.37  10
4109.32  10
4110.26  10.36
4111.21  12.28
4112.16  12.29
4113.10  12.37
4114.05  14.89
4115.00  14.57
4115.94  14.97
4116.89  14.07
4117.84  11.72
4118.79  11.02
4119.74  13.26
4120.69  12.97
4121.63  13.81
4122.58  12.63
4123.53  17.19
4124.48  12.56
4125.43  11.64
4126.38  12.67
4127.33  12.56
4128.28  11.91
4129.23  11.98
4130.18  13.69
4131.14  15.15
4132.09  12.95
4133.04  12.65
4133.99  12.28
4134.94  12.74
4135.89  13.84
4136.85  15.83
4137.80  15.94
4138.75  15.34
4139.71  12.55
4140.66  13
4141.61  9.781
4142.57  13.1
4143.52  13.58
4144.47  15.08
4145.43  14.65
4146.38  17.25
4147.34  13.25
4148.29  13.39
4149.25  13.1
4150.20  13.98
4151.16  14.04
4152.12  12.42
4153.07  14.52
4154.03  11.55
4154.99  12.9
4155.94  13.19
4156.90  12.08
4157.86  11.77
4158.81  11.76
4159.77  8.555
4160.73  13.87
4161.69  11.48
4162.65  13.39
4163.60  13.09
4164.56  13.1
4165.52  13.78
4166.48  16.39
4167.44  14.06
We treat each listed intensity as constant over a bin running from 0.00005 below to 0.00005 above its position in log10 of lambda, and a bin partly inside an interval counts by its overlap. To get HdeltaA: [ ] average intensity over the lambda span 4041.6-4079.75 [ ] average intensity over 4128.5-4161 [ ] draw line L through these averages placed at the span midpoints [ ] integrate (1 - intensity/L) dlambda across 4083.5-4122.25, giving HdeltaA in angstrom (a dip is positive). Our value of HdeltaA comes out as 3.4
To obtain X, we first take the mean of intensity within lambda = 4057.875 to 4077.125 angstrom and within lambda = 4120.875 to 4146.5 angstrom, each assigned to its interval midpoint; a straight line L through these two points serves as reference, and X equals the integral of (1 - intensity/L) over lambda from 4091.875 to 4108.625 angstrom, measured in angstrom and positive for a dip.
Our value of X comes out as 3.17 angstrom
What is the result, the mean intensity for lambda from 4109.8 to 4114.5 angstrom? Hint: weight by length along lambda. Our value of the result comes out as 12.4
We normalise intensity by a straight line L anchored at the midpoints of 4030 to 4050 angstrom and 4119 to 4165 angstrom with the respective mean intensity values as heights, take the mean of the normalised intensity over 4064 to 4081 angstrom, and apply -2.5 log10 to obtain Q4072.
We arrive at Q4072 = 0.04 mag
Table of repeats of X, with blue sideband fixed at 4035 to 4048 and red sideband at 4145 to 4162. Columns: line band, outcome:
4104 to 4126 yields 1.9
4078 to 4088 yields 1.1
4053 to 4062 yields 0.8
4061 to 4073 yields 0.5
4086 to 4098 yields 1.0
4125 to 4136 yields 0.3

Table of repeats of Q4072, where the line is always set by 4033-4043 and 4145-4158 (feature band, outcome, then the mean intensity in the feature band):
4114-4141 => 0.011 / 13.4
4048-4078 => 0.063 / 13.1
